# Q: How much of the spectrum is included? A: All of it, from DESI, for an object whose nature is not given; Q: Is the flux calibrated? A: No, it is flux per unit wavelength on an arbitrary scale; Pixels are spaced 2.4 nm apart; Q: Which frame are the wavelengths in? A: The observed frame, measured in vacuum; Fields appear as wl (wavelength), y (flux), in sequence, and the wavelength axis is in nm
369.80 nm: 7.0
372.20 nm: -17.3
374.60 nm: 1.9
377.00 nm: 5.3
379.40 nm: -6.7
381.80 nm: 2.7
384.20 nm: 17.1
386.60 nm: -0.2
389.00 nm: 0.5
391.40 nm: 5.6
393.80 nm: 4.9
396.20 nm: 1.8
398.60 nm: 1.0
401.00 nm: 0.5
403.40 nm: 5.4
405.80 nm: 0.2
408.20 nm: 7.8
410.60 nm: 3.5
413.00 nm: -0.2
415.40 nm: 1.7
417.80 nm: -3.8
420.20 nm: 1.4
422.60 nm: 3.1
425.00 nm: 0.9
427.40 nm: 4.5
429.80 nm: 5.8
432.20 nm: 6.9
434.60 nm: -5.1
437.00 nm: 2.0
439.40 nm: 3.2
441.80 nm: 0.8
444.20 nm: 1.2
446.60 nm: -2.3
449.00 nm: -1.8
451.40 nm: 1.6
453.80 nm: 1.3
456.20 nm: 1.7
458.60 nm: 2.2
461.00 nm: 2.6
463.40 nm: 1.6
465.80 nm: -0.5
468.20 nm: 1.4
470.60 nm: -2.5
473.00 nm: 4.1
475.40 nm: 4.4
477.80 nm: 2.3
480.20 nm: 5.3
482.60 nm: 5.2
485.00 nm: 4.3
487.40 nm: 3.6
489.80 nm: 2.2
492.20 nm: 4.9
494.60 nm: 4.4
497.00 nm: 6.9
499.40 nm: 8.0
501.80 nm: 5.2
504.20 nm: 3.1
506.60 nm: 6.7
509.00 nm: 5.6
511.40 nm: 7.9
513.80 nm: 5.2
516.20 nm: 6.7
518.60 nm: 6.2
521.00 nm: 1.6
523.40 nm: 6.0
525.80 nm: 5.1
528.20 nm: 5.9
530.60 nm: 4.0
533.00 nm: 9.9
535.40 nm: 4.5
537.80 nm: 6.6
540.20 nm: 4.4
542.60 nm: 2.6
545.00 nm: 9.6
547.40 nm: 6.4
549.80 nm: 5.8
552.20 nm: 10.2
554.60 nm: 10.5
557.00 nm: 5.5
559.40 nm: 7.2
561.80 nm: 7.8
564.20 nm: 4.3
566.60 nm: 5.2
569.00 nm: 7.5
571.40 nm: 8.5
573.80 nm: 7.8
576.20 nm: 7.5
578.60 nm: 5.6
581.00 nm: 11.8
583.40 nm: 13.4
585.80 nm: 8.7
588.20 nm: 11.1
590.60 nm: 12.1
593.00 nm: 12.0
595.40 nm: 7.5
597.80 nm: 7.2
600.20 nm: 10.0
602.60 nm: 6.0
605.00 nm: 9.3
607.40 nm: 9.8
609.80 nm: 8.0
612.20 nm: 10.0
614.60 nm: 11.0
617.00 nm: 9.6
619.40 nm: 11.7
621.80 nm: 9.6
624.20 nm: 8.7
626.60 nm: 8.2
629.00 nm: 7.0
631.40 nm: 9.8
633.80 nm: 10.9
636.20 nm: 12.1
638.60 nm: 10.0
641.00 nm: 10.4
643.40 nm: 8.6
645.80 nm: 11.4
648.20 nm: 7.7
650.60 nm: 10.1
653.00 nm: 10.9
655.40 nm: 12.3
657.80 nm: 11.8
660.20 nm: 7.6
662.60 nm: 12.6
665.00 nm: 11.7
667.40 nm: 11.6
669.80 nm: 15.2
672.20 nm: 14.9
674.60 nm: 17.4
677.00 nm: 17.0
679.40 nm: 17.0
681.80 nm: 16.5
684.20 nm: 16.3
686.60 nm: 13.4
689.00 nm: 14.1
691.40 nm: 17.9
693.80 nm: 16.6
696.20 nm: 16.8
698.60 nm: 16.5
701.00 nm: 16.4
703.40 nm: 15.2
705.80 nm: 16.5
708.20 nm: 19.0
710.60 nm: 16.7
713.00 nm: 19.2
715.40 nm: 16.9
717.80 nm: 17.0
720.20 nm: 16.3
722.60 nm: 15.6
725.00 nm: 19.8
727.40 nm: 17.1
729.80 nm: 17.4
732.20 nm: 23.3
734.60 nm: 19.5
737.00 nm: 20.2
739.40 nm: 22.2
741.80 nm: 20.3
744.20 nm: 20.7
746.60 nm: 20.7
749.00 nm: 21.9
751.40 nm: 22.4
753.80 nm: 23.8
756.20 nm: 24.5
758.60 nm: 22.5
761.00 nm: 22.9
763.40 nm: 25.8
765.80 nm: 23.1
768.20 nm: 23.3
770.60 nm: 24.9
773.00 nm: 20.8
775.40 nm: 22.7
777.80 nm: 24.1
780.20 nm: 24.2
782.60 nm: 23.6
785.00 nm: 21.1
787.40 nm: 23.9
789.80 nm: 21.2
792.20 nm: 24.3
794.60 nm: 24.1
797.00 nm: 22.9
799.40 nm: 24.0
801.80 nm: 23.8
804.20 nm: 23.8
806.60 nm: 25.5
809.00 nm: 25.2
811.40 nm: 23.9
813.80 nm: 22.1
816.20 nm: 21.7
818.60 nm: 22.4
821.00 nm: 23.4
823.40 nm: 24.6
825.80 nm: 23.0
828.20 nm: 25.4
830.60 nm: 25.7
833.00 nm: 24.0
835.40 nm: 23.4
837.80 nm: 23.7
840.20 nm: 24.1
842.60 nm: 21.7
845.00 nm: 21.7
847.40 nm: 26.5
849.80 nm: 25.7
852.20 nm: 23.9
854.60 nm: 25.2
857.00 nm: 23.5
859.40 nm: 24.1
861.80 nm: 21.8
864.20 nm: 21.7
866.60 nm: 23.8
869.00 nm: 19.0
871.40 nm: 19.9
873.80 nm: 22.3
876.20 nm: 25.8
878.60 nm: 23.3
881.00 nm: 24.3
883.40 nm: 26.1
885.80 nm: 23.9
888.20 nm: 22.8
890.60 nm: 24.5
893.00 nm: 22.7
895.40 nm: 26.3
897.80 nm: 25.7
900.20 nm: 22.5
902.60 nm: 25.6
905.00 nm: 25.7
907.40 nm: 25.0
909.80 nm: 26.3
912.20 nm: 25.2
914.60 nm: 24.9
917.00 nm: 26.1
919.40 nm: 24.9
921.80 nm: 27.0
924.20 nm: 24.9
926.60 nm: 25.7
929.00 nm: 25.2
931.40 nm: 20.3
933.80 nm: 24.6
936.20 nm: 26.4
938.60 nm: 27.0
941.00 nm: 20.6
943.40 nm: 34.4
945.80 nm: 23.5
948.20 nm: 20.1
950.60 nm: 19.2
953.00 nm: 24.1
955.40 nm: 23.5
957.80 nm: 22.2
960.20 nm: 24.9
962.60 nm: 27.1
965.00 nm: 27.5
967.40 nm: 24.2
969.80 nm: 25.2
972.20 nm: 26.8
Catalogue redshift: 0.679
